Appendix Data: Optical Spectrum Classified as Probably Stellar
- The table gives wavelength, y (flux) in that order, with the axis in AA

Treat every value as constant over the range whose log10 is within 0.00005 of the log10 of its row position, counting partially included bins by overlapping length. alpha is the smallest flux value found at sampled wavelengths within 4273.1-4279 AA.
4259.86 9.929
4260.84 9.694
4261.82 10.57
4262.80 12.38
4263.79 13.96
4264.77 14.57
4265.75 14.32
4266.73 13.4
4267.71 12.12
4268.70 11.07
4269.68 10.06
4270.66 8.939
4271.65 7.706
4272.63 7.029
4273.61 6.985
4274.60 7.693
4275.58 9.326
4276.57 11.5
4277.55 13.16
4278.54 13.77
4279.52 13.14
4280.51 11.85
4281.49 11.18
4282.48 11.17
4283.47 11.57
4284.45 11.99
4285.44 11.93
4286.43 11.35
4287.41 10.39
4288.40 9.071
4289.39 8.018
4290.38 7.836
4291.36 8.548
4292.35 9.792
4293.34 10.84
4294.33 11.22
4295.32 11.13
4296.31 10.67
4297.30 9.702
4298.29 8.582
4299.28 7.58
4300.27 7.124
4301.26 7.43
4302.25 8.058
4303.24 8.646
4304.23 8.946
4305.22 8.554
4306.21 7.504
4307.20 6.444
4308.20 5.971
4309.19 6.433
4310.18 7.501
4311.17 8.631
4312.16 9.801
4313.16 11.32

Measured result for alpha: 6.985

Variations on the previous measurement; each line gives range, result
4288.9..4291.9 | 7.836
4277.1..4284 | 11.17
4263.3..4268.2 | 12.12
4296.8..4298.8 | 8.582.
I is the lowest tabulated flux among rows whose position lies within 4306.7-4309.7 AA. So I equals 5.971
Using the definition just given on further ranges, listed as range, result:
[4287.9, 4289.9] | 8.018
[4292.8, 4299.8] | 7.58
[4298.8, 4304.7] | 7.124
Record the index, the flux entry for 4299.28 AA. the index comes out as 7.58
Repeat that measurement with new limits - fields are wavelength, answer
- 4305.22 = 8.554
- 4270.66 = 8.939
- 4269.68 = 10.06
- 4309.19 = 6.433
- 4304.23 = 8.946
